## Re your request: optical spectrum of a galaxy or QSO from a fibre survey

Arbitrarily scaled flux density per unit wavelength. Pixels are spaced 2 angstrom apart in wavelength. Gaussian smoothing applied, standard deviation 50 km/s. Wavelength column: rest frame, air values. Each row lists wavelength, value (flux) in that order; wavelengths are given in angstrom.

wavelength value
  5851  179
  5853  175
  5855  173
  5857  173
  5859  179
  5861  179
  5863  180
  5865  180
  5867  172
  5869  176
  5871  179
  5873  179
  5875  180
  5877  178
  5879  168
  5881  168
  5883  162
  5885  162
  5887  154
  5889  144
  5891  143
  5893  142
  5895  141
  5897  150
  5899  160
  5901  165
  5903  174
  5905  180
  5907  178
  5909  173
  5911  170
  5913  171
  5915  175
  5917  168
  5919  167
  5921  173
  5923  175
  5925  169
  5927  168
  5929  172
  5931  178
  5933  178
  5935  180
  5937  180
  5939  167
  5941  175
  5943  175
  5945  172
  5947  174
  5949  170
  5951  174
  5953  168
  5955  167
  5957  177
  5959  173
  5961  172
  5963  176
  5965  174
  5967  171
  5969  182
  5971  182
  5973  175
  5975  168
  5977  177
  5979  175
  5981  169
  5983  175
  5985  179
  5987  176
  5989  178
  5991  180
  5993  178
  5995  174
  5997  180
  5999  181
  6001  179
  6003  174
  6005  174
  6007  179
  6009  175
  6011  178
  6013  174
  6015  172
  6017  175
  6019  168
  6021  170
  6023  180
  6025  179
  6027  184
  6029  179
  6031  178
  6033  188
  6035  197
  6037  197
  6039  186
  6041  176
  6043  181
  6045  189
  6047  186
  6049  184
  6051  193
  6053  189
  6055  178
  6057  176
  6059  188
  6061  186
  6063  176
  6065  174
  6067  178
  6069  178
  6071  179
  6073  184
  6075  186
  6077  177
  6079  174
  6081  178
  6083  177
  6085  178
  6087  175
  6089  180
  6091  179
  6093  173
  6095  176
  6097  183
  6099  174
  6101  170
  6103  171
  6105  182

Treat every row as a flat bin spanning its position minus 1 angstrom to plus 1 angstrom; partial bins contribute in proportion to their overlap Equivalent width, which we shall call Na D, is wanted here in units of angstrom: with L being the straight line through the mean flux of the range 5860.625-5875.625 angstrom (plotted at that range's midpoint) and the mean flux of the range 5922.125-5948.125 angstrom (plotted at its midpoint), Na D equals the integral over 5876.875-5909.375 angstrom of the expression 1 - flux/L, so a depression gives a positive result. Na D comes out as 2.9 angstrom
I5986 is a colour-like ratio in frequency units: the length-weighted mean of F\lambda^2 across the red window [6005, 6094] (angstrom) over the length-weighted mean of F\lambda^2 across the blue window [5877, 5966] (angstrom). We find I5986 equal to 1.1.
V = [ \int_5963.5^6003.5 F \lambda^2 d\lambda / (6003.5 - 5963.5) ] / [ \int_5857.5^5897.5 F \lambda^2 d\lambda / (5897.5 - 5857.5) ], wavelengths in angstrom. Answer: 1.10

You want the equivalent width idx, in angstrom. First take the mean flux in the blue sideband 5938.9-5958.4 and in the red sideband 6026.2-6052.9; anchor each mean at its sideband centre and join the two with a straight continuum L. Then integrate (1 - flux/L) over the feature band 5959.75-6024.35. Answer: 1.1 angstrom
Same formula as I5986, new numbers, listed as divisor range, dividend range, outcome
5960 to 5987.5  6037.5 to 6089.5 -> 1.07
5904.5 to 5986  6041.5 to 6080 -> 1.09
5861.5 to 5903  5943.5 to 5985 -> 1.09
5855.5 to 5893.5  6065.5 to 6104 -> 1.13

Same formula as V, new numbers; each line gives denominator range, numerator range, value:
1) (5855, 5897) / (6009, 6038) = 1.13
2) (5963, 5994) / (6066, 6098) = 1.05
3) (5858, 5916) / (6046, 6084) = 1.15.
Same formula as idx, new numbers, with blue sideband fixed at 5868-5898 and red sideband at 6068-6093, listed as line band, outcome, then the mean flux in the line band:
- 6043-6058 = -0.75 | 185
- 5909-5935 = -1.15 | 172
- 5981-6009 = -0.95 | 177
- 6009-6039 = -1.07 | 180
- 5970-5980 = -0.35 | 175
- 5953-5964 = -0.29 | 173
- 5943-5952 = -0.30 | 173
